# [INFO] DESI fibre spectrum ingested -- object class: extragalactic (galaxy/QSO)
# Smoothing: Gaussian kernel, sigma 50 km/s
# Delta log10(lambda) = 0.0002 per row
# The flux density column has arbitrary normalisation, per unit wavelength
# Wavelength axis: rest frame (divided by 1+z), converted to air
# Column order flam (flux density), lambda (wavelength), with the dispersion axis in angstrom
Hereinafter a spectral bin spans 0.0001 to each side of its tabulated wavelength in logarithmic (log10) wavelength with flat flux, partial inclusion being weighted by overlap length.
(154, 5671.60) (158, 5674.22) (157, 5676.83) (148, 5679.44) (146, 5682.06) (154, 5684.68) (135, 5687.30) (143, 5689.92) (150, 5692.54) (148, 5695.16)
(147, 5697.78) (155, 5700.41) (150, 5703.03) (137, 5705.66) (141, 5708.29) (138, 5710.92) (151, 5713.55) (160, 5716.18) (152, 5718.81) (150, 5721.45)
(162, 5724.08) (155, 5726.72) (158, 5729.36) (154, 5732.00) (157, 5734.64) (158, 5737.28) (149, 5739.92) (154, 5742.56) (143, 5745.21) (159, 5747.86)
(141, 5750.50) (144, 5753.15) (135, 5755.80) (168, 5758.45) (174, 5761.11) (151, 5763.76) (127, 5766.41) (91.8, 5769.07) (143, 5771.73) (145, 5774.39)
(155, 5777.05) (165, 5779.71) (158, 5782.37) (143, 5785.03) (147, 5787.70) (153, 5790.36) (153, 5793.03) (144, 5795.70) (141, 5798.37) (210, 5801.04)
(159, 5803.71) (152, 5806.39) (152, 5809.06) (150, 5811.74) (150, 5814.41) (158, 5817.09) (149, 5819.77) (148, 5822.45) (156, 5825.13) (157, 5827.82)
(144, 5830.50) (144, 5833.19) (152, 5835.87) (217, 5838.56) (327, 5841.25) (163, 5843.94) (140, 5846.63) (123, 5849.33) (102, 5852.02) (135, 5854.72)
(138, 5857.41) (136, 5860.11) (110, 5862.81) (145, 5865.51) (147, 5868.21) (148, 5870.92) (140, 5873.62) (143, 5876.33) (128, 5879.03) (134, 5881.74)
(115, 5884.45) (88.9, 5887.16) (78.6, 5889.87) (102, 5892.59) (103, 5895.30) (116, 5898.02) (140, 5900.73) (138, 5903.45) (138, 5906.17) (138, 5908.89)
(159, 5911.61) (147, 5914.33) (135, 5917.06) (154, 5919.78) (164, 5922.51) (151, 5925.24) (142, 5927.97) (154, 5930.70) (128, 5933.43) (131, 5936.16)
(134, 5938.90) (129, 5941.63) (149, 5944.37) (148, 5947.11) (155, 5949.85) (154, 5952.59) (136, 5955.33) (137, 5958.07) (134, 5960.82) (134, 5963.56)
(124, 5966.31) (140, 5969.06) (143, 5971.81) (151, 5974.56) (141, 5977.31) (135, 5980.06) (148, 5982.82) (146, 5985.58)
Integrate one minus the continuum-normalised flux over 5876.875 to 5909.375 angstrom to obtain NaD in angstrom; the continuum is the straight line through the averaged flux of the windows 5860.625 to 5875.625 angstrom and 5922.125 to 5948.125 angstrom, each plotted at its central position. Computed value 4.9 angstrom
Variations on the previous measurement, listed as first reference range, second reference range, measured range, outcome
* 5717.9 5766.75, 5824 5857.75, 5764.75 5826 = 3.0 angstrom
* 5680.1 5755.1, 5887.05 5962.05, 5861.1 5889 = 2.0 angstrom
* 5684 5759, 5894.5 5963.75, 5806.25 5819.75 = -0.6 angstrom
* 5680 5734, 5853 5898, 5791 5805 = -2.6 angstrom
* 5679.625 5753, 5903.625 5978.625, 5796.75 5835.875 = -2.2 angstrom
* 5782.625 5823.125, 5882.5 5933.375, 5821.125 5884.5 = -3.0 angstrom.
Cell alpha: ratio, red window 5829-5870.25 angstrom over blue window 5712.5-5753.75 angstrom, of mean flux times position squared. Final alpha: 1.1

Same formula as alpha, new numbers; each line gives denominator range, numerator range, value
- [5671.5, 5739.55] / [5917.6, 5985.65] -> 1.03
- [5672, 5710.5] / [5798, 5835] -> 1.10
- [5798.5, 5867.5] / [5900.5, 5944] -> 0.94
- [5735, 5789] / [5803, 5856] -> 1.10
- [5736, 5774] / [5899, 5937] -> 1.05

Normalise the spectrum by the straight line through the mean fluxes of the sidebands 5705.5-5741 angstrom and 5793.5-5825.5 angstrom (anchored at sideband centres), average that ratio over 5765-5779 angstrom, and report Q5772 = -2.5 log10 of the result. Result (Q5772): 0.153 mag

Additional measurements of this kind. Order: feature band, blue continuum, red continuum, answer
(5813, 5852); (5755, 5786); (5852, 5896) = -0.23 mag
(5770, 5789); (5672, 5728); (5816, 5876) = 0.01 mag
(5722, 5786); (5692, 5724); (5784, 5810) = 0.02 mag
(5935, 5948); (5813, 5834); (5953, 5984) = 0.02 mag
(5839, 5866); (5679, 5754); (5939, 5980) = -0.07 mag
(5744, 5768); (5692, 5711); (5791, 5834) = 0.01 mag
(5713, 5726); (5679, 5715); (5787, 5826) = -0.05 mag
